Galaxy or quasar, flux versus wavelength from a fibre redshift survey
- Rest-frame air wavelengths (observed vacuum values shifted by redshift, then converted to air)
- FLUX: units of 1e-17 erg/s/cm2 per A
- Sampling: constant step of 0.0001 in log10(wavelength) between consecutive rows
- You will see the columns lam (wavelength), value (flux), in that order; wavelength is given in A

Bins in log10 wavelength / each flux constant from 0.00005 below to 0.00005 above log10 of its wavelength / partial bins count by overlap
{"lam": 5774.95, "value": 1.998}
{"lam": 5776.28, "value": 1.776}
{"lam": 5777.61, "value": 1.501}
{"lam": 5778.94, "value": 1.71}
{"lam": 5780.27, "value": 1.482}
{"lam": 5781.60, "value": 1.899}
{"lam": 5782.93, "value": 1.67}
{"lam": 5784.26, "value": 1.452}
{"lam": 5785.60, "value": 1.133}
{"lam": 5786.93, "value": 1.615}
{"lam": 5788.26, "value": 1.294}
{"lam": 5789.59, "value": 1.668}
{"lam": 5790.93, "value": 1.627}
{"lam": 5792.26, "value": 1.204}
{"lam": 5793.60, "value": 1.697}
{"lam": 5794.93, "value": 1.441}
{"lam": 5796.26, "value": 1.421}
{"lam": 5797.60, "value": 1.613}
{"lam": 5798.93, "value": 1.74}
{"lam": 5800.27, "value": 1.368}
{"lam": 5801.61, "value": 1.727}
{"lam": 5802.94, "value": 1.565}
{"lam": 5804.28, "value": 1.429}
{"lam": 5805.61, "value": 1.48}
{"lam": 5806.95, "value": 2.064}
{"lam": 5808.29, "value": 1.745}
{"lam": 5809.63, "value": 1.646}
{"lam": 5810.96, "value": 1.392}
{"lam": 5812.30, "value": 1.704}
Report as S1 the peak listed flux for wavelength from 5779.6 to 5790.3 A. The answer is 1.899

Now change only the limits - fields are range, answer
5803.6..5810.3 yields 2.064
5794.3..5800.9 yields 1.74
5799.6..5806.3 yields 1.727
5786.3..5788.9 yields 1.615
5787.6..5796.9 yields 1.697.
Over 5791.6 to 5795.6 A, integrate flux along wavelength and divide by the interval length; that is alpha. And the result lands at 1.45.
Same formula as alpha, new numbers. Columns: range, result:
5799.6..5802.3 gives 1.55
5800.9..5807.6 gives 1.65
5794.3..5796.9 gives 1.43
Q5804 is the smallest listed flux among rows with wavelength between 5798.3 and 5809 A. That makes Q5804 1.368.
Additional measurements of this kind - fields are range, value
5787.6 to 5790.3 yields 1.294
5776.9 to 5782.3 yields 1.482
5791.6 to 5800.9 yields 1.204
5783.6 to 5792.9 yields 1.133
